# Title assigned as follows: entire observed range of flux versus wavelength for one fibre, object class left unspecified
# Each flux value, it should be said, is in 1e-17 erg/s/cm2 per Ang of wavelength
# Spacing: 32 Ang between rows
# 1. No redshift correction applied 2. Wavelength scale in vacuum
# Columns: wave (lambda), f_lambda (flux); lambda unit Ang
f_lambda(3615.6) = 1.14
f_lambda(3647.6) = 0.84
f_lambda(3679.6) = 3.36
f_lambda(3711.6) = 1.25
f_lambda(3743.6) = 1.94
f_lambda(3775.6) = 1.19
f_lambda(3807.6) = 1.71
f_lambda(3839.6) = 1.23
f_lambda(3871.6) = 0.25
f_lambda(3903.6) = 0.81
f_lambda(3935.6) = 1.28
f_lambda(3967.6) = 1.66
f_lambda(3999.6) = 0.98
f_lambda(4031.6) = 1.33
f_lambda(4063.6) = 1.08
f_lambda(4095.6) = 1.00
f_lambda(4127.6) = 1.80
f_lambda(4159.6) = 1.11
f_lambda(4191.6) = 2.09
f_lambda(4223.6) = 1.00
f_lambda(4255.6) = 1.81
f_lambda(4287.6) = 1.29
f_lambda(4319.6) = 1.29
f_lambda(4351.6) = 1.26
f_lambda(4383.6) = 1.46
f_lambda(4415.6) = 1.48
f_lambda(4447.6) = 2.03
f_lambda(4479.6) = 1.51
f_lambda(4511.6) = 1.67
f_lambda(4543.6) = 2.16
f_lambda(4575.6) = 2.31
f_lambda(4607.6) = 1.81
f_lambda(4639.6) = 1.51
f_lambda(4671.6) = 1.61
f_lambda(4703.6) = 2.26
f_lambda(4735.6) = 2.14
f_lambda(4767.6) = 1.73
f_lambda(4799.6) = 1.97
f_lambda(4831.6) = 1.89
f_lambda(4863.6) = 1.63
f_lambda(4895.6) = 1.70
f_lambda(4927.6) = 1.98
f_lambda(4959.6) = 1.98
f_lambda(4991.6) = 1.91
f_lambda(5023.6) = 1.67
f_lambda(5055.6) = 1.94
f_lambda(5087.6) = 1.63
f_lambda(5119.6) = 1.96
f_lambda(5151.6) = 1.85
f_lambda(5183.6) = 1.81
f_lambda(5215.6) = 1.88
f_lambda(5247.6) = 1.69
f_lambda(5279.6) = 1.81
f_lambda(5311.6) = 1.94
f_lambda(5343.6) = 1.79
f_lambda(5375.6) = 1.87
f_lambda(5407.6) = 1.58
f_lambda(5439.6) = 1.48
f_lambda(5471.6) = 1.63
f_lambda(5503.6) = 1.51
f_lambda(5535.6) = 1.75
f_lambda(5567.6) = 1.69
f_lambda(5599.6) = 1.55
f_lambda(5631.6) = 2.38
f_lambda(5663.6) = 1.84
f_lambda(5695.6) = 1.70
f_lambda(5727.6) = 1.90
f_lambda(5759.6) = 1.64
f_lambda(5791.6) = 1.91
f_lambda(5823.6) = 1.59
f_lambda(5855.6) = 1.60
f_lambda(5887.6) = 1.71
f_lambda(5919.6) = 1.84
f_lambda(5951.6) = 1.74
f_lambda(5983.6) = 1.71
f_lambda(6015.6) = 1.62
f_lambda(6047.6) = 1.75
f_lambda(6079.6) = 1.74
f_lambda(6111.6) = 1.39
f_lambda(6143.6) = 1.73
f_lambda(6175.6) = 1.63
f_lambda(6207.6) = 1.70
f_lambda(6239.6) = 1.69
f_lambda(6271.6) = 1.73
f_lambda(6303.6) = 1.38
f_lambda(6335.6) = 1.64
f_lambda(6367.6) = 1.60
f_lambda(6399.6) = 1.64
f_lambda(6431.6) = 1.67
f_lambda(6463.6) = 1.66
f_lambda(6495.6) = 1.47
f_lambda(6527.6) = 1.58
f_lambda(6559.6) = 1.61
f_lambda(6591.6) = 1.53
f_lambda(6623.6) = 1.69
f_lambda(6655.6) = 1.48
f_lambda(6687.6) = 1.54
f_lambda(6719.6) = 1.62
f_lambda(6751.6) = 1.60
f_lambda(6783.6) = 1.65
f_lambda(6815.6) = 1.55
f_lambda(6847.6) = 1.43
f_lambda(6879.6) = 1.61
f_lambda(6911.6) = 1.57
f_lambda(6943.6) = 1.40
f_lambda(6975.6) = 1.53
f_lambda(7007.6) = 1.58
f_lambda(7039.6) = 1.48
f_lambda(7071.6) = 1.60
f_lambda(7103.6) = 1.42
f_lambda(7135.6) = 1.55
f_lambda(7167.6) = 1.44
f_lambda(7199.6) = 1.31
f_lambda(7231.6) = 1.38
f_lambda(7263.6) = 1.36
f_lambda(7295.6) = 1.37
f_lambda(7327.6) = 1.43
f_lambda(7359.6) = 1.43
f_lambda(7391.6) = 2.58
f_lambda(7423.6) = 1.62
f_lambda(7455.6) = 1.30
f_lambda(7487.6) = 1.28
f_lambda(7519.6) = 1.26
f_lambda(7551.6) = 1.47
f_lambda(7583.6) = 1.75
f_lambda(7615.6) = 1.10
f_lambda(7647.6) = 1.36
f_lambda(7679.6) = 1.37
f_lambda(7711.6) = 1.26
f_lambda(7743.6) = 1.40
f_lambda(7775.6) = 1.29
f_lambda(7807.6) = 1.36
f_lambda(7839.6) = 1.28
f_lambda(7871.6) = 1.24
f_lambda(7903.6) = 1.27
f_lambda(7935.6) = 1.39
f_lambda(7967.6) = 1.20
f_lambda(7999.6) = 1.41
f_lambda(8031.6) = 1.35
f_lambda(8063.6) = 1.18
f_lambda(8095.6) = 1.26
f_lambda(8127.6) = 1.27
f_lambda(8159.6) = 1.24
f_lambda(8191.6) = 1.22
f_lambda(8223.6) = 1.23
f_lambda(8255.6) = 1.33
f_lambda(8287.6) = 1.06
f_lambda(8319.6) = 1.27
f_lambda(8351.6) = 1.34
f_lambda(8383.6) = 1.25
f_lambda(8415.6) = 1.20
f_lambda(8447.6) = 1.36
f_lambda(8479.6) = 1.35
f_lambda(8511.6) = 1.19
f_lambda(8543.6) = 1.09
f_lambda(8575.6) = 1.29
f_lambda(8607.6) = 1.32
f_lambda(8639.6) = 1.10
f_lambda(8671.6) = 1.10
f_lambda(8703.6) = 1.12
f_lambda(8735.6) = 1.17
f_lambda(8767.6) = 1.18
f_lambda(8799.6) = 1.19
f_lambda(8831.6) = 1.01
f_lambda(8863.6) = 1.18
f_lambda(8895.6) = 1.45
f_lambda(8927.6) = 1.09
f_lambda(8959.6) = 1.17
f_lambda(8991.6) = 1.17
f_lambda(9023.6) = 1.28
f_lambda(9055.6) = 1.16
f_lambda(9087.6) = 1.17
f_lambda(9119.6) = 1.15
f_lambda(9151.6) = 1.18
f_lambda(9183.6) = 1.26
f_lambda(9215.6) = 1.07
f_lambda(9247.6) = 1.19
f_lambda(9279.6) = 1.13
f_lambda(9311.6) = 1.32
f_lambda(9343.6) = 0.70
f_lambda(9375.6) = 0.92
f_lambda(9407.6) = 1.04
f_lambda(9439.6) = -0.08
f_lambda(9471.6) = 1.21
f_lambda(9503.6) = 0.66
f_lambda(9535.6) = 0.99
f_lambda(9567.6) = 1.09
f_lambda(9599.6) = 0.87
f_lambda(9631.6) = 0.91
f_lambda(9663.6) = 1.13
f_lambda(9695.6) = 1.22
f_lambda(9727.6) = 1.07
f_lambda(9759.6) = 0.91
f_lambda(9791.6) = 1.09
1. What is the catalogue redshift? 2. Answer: 0.127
